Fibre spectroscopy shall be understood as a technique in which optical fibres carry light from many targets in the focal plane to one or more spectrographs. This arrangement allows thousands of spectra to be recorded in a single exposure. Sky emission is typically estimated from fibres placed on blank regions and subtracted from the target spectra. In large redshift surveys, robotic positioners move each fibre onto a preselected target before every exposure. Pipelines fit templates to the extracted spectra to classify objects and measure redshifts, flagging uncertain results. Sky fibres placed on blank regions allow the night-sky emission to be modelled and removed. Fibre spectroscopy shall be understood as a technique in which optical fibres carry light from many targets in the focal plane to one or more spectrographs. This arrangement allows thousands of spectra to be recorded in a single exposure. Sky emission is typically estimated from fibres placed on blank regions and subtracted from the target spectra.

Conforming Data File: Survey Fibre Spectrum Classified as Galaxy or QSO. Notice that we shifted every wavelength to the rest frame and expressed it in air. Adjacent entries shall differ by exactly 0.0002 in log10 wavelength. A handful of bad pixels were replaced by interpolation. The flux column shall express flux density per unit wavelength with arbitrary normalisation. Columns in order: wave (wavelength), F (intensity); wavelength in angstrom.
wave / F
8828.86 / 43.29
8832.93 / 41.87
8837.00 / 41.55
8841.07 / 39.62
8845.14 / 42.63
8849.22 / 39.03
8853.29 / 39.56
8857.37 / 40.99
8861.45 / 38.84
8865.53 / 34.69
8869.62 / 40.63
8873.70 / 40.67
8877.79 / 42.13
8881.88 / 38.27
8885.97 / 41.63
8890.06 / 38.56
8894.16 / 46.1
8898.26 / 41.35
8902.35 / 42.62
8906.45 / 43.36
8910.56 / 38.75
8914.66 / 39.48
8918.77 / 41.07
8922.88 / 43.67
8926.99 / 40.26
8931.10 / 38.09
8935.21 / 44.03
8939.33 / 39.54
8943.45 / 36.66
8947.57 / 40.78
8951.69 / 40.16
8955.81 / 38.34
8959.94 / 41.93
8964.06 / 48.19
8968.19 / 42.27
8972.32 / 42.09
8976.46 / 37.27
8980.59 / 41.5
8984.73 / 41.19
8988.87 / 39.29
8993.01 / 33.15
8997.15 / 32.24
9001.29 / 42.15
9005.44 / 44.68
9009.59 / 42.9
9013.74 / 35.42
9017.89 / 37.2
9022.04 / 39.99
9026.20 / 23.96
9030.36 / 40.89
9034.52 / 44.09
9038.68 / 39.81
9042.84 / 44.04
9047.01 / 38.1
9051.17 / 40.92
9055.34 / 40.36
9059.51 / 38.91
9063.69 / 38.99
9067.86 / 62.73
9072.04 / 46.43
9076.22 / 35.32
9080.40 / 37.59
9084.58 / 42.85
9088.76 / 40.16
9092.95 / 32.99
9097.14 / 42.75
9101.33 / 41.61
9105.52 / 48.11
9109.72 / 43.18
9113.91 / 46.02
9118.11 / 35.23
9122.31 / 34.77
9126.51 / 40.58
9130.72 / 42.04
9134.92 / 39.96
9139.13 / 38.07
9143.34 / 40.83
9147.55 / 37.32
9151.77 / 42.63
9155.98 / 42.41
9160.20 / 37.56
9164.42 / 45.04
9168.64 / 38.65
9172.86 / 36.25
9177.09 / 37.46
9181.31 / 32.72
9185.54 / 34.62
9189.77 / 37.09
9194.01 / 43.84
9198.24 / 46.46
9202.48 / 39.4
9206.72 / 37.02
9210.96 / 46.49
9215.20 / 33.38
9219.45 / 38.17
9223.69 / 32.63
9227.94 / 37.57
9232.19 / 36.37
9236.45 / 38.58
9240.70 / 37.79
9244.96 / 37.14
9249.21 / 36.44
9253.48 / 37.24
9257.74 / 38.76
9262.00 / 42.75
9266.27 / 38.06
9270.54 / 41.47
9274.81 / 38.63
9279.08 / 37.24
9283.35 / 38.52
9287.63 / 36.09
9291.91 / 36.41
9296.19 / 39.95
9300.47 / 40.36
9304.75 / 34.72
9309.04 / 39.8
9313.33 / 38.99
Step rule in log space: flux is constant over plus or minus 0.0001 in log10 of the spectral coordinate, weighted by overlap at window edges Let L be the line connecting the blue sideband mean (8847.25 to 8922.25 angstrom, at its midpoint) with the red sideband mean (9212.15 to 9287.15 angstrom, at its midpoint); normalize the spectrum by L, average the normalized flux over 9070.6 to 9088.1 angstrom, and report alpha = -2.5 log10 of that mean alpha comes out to -0.03 mag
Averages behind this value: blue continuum 40.5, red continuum 37.8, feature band 40.3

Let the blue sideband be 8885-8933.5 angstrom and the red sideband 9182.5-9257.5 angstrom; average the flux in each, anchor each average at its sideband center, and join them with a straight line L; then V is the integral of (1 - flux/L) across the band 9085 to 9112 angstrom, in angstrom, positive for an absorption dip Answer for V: -1.51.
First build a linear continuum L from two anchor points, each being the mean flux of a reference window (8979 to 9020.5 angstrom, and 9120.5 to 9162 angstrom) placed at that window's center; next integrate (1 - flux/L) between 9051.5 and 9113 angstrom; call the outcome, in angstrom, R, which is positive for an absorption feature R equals -4.6 angstrom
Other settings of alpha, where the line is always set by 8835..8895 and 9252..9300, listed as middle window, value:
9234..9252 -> 0.04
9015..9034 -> 0.10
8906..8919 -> -0.01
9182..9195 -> 0.05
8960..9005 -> -0.01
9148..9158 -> -0.07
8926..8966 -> -0.02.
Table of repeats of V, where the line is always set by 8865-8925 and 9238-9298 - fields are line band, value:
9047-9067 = -0.6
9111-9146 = -0.4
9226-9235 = 0.4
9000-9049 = 0.8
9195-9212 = -1.5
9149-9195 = 0.3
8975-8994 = 0.7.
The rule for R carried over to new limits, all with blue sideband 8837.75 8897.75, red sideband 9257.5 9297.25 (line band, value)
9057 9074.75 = -3.0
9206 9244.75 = 1.4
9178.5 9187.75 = 1.2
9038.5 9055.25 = -0.5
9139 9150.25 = 0.1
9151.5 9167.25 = -1.0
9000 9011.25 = -1.0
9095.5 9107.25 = -1.4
